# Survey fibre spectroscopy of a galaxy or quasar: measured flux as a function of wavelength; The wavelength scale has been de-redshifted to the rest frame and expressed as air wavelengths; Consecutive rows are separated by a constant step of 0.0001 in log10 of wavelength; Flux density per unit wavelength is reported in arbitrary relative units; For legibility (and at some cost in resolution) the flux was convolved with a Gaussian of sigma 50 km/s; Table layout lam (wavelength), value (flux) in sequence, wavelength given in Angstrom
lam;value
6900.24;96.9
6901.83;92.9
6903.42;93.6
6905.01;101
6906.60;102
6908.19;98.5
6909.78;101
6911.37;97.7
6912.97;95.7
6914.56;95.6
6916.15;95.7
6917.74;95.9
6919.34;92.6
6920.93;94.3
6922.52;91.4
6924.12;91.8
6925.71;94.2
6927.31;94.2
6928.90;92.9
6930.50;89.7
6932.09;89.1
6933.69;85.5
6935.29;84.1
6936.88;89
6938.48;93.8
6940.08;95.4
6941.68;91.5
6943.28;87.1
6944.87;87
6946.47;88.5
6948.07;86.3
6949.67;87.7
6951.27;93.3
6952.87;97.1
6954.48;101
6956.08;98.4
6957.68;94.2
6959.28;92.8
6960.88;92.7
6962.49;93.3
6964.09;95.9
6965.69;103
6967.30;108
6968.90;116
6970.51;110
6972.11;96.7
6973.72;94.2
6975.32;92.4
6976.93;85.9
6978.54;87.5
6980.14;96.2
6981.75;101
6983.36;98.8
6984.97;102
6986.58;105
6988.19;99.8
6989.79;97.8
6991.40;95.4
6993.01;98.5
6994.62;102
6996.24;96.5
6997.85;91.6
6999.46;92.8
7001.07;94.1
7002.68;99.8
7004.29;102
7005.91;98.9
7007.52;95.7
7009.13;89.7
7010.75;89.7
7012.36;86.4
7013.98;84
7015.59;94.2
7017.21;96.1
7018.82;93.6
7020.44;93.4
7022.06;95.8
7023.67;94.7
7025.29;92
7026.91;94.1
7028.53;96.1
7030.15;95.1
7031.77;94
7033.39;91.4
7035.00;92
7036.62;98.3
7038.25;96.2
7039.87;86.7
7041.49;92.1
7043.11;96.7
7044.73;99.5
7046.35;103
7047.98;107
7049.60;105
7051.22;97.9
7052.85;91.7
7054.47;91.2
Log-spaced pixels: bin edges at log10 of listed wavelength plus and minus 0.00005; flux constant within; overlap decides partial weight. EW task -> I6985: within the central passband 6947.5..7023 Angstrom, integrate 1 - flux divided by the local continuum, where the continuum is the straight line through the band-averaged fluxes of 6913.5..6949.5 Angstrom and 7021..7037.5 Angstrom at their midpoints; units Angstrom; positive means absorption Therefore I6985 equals -2.6 Angstrom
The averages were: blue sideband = 91.2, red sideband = 94.3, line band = 96.1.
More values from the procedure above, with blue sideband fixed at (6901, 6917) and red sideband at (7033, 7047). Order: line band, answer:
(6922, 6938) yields 1.1 Angstrom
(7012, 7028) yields 0.5 Angstrom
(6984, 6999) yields -0.4 Angstrom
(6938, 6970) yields 0.4 Angstrom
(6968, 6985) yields -0.3 Angstrom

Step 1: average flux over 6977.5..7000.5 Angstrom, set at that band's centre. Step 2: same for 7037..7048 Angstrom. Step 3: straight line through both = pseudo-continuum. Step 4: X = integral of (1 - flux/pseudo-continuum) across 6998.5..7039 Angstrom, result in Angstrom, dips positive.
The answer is 1.2 Angstrom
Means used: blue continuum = 97.3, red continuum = 96.6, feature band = 94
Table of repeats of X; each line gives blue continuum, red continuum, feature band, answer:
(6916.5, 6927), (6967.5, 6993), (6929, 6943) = 0.7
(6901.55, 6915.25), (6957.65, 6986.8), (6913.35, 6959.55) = 2.7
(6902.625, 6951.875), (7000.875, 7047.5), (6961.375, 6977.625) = -1.0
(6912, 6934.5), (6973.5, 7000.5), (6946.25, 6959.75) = 0.1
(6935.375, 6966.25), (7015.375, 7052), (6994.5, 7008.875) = -0.3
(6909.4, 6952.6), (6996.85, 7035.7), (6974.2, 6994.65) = -0.9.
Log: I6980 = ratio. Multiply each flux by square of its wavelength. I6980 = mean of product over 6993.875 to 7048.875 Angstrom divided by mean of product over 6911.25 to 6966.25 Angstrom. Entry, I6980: 1.05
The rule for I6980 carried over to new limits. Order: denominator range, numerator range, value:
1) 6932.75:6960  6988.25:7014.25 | 1.06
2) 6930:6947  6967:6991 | 1.13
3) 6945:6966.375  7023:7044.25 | 1.02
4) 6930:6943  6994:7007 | 1.10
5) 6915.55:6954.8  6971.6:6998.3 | 1.07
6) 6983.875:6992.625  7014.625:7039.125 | 0.95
